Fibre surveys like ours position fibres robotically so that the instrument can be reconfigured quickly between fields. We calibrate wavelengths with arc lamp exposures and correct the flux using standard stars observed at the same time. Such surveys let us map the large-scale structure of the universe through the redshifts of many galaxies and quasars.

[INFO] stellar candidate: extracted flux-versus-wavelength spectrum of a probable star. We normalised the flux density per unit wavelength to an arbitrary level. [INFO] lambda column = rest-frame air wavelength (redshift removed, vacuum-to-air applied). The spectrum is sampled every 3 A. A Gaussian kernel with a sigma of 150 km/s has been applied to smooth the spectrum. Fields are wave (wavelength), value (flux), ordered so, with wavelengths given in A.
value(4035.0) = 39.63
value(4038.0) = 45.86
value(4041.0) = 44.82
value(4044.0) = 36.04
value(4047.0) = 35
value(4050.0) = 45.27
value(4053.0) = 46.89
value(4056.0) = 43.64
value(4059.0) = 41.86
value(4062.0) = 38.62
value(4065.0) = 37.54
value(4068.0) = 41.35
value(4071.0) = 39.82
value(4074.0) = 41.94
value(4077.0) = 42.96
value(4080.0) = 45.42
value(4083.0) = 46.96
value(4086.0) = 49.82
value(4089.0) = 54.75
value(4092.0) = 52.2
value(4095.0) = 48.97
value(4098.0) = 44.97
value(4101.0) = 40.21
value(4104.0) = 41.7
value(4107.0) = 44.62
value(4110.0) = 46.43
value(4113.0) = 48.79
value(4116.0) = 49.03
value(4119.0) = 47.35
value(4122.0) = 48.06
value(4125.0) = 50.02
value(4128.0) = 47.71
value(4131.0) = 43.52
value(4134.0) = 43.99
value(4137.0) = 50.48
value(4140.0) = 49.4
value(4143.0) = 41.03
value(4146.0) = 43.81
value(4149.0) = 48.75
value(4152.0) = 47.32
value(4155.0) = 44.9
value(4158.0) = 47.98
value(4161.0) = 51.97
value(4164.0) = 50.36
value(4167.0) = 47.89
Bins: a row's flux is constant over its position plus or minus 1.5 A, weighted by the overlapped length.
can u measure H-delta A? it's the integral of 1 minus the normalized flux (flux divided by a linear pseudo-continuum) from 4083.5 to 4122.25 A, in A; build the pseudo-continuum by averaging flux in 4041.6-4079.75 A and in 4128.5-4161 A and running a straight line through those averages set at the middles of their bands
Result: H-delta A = -3.23 A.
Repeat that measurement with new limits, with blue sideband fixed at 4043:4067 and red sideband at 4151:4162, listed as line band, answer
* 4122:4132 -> -0.4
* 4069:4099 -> -2.7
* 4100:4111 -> 0.3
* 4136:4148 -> 0.2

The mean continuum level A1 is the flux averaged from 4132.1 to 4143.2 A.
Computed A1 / 46.7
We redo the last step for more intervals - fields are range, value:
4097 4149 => 46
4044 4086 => 42.2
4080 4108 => 47.1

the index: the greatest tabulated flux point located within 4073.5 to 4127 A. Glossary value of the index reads 54.75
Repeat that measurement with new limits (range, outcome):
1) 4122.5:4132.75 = 50.02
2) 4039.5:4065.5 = 46.89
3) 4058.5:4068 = 41.86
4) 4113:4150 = 50.48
